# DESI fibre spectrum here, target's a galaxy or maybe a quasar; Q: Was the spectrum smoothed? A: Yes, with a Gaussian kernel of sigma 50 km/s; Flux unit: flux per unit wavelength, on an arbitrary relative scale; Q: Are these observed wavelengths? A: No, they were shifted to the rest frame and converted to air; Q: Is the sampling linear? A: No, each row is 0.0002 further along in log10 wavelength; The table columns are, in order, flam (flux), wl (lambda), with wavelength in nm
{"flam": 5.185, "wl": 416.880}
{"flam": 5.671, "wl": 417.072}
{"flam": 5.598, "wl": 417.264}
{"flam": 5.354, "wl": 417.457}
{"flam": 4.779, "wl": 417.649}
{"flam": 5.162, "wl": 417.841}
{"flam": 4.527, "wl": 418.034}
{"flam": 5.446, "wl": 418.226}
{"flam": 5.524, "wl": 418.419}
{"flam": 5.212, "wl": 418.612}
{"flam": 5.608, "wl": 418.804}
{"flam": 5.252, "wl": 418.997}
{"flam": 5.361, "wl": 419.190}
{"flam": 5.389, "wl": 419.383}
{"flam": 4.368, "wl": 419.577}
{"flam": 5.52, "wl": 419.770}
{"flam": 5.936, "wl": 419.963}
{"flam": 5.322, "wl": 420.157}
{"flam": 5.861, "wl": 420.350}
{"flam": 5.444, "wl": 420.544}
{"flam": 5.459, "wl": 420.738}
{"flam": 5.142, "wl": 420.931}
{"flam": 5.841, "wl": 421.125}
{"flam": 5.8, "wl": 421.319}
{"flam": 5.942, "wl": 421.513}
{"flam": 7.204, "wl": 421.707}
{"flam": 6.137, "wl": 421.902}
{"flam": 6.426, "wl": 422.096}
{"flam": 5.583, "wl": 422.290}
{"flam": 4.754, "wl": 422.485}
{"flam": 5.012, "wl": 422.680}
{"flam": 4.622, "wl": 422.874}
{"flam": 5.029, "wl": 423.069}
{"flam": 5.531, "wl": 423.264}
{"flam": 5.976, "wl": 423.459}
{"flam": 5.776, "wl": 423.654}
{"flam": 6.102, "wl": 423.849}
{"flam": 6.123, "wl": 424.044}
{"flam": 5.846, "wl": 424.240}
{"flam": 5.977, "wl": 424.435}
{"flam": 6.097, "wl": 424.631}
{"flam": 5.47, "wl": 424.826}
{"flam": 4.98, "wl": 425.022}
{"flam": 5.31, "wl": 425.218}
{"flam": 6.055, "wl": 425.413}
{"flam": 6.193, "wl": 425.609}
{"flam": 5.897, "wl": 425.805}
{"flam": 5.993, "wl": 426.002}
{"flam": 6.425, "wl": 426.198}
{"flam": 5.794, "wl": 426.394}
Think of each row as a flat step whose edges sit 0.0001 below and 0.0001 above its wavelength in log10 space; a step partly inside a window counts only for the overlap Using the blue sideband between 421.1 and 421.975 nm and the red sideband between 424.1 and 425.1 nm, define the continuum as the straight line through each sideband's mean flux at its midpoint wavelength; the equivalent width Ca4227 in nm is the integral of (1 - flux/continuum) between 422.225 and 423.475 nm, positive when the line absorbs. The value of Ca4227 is 0.17 nm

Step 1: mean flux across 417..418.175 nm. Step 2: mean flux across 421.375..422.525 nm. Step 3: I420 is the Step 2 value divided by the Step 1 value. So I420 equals 1.2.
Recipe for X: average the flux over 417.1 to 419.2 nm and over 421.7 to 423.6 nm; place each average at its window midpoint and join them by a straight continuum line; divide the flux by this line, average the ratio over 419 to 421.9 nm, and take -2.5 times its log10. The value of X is -0.04 mag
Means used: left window 5.27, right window 5.55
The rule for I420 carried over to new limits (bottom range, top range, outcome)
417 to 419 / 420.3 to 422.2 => 1.12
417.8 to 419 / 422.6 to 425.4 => 1.06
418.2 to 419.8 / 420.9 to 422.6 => 1.11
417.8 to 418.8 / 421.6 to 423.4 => 1.07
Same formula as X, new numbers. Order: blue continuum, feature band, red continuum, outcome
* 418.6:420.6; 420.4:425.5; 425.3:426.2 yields 0.01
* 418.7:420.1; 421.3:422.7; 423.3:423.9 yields -0.04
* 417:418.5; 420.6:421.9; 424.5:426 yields -0.08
